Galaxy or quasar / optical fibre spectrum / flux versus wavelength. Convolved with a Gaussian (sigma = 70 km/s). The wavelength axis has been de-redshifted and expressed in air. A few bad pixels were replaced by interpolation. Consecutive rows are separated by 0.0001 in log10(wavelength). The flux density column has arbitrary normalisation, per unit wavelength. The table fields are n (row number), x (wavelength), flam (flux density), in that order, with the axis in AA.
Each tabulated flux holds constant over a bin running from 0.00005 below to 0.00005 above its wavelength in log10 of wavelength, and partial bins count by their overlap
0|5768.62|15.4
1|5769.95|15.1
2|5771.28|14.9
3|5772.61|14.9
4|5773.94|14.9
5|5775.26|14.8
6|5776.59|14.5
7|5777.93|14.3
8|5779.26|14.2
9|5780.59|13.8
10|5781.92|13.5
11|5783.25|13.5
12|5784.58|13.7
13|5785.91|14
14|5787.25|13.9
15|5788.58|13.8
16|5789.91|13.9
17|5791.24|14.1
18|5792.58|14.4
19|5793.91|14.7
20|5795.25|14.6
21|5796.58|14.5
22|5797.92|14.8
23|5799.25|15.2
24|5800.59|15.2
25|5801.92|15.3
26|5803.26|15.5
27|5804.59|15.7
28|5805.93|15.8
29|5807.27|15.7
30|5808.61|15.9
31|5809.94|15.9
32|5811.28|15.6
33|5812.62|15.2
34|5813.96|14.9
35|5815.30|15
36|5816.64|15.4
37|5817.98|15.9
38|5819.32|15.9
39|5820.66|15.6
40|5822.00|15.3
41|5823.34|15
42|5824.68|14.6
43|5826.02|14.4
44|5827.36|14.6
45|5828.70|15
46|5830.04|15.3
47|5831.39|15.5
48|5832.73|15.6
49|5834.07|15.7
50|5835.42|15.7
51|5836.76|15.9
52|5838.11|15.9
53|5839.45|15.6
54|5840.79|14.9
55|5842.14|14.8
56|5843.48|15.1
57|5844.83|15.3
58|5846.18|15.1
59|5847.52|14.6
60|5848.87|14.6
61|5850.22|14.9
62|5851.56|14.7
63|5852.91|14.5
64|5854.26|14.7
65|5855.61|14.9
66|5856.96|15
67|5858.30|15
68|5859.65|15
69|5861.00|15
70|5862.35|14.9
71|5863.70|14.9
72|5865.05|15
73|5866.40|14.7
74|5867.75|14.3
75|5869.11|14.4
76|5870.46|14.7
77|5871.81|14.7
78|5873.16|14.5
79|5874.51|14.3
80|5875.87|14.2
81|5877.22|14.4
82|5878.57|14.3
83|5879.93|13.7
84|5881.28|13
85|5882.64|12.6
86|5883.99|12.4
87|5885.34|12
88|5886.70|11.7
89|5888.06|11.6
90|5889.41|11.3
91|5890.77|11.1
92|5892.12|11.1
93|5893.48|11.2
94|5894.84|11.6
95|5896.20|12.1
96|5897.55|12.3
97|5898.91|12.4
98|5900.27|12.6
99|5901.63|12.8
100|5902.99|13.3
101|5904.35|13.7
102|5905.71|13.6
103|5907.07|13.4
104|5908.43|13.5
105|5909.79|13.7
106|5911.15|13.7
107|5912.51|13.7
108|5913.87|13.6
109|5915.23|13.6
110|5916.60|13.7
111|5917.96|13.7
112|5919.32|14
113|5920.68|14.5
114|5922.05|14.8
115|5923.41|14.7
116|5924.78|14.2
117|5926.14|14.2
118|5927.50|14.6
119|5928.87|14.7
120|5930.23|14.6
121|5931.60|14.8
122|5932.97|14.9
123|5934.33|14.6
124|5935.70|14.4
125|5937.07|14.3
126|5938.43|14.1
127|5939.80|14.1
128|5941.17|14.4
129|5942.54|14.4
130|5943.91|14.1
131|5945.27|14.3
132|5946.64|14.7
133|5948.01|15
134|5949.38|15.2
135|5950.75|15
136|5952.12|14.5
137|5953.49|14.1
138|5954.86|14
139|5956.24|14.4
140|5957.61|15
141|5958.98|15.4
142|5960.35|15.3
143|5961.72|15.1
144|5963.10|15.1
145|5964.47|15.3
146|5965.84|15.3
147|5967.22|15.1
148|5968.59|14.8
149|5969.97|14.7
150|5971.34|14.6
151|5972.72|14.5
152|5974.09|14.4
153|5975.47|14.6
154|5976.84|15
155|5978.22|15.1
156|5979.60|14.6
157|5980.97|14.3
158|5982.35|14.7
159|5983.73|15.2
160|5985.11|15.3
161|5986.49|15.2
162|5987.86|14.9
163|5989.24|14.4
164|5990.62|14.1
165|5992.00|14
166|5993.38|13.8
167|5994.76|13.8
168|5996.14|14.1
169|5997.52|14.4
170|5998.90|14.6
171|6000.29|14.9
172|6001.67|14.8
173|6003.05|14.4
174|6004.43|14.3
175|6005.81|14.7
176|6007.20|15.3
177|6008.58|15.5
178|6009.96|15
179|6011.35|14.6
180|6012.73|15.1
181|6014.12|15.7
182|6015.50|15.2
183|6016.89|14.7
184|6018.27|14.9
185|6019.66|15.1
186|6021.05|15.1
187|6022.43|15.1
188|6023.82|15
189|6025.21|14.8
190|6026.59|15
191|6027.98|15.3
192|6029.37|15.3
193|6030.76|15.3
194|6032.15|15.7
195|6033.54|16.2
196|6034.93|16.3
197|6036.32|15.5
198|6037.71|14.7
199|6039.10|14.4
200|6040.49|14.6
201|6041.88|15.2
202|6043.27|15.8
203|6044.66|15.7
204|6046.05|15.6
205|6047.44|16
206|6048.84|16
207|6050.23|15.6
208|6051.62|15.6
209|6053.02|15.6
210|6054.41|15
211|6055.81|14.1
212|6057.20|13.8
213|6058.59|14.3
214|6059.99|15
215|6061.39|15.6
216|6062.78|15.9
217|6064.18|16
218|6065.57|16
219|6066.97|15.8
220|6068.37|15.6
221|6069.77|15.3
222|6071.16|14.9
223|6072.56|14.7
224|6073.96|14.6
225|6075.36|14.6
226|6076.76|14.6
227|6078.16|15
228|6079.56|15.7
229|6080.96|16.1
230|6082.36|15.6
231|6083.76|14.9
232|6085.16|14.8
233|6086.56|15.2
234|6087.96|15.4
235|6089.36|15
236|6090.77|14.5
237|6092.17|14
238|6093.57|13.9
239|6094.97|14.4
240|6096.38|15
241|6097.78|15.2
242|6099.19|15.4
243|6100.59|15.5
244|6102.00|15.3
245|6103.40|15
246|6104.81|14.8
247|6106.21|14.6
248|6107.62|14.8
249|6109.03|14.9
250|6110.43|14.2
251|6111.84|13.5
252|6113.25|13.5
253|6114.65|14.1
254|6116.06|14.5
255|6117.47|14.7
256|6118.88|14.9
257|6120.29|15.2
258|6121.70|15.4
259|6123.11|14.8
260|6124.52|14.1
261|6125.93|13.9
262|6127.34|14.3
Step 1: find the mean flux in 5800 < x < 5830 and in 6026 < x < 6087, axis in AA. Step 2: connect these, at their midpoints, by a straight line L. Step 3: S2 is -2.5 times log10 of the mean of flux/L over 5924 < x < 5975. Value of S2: 0.048 mag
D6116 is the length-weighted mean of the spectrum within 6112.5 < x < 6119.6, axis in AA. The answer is 14.3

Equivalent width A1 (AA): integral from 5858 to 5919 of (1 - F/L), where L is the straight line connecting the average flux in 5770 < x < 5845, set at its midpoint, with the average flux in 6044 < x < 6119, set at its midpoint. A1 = 6.4 AA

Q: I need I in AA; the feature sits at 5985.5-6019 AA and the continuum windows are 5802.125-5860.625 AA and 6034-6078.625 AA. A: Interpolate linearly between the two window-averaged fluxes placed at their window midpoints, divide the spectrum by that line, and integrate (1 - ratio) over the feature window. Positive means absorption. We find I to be 1.2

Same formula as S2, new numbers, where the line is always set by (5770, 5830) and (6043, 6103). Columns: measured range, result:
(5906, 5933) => 0.07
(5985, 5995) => 0.05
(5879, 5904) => 0.22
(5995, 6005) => 0.04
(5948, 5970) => 0.01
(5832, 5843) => -0.05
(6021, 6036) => -0.02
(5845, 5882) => 0.02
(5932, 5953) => 0.03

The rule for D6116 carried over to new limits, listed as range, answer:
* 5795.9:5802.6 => 15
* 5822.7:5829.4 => 14.7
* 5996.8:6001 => 14.6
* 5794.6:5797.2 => 14.6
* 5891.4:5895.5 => 11.3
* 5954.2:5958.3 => 14.5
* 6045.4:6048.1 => 15.8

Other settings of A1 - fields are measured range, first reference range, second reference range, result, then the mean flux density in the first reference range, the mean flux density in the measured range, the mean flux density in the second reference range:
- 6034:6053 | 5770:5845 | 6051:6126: -0.71 AA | 15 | 15.5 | 14.9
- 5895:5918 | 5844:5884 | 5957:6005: 2.17 AA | 14.5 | 13.2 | 14.7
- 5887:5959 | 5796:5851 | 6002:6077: 7.07 AA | 15.3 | 13.7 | 15.2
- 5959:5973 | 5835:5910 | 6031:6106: -0.50 AA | 13.9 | 15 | 15.2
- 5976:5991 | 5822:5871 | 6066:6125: 0.11 AA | 15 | 14.8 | 14.9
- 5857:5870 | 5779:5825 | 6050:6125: 0.06 AA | 14.9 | 14.8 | 14.9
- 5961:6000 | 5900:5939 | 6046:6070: -0.19 AA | 14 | 14.7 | 15.4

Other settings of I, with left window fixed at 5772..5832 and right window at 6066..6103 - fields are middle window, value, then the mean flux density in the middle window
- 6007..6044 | -0.48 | 15.2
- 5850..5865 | 0.02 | 14.9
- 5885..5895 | 2.34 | 11.4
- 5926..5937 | 0.25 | 14.6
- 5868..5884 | 0.96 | 14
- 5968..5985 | 0.27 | 14.7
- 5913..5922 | 0.61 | 13.9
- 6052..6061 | 0.19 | 14.7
